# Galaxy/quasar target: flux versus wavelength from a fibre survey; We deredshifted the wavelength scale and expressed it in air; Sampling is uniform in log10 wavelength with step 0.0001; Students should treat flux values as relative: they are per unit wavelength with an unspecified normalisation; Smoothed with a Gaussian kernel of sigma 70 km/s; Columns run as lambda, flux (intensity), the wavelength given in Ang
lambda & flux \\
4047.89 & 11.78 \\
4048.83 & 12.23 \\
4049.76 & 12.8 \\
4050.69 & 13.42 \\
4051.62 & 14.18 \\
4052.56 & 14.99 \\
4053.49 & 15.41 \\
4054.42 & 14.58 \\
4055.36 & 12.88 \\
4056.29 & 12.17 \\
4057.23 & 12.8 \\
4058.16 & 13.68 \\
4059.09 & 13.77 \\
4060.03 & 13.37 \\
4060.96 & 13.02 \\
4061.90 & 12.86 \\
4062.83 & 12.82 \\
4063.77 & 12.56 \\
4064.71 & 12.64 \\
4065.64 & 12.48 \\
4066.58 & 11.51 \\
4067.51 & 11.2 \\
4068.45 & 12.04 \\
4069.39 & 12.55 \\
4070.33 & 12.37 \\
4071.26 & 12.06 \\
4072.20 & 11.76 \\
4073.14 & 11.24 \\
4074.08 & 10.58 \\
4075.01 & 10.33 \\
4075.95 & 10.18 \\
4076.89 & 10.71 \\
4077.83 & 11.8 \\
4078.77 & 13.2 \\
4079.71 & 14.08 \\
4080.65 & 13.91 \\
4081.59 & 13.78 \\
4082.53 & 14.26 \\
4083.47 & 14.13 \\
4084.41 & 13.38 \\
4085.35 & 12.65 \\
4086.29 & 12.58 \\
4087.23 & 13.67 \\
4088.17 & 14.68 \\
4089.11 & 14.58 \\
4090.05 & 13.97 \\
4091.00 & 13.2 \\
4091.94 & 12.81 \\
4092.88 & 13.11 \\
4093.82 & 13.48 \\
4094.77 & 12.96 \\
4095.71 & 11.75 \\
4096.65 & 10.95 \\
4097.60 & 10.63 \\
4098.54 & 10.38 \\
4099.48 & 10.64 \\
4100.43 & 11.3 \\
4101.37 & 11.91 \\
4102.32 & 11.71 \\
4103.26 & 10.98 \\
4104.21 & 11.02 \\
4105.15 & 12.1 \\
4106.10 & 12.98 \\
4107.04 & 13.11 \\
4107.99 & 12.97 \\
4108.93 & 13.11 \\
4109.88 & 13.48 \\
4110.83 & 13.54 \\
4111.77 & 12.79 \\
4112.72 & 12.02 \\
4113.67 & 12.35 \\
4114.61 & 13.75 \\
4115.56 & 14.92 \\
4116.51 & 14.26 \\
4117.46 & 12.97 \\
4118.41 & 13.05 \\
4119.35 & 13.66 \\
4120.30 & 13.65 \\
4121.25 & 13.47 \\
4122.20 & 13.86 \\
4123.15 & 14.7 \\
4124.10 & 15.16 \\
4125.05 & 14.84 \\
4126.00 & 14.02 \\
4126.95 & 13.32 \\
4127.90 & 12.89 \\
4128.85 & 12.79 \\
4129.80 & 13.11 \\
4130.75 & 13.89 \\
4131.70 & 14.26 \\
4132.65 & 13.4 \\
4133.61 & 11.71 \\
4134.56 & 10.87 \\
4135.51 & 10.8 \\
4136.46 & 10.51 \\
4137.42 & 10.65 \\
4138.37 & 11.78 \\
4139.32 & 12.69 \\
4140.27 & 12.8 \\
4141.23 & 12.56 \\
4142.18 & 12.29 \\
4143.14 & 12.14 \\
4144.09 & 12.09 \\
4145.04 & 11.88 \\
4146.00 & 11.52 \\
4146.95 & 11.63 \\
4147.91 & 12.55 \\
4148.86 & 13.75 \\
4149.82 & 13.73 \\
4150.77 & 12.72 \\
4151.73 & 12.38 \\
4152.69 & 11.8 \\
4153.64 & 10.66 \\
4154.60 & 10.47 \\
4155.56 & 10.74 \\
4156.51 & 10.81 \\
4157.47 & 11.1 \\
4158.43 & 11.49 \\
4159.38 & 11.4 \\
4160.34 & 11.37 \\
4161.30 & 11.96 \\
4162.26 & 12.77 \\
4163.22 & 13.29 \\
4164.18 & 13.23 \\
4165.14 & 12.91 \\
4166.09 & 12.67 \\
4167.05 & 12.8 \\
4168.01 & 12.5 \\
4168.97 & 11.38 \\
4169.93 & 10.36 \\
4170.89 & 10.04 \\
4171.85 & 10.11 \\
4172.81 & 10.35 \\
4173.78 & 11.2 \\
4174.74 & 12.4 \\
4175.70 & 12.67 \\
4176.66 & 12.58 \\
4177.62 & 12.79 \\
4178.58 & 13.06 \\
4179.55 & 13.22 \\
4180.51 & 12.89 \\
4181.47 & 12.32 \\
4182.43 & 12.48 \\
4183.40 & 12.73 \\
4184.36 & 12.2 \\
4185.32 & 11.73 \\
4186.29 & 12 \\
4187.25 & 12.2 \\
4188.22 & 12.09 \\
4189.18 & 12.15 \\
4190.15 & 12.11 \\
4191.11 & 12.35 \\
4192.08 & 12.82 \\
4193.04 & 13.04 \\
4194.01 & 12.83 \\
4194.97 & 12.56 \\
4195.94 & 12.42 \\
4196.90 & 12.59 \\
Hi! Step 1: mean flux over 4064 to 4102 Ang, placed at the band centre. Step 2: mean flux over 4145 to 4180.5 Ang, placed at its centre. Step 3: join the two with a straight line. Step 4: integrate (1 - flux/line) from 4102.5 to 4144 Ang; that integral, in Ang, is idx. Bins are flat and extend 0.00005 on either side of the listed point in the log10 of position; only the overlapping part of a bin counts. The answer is -2.5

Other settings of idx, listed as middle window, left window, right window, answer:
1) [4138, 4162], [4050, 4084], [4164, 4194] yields 0.8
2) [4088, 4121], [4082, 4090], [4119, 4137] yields 2.0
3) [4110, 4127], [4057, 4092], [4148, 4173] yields -2.0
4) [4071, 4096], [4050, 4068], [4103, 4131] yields 0.8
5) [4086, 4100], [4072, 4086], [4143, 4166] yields -0.3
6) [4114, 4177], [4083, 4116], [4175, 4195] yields 0.8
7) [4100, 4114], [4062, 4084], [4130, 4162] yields -0.3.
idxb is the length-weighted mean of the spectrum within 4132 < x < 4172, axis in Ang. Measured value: 11.9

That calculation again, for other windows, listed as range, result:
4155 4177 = 11.7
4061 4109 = 12.4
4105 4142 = 13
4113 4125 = 13.8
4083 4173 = 12.5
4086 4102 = 12.5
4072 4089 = 12.7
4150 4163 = 11.6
